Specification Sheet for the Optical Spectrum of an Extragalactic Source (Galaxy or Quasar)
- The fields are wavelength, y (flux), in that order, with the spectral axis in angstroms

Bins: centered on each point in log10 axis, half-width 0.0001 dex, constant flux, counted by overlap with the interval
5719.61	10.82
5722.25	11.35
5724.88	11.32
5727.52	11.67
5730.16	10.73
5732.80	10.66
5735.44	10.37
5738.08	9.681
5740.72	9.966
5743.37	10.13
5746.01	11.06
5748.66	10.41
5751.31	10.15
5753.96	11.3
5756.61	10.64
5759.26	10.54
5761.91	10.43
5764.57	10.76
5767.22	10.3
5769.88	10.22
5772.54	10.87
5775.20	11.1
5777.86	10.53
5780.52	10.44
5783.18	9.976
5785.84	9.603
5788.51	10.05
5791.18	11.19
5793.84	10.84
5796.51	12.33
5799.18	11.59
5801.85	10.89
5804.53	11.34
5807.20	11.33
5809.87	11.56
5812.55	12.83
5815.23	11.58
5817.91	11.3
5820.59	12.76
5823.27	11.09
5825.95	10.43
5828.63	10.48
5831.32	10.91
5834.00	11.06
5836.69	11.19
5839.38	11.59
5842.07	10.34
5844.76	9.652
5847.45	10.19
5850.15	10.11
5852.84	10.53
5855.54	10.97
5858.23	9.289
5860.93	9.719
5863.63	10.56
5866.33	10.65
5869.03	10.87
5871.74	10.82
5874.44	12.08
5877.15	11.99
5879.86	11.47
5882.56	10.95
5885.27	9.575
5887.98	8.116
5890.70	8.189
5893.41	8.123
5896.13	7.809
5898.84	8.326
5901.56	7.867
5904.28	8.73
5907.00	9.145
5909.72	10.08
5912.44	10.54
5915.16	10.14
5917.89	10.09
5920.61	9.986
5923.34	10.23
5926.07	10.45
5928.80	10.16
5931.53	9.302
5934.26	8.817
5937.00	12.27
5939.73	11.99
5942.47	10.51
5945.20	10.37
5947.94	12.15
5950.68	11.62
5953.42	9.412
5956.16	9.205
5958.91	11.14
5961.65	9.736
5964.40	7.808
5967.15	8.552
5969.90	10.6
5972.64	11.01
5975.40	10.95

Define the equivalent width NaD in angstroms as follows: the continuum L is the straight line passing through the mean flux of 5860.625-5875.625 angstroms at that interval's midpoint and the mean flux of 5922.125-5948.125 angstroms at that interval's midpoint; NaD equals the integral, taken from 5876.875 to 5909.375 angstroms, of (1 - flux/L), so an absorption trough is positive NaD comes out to 4.9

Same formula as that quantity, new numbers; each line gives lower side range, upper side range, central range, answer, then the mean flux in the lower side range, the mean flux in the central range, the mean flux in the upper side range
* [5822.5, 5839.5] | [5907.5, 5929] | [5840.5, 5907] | 4.4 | 10.9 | 9.86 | 10.2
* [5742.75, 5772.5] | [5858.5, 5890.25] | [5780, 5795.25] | 0.3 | 10.6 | 10.4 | 10.5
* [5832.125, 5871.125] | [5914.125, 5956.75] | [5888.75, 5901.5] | 2.9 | 10.5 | 8.08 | 10.4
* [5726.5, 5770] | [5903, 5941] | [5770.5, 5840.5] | -4.7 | 10.5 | 11.1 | 10.1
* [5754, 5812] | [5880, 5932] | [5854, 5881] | -2.7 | 10.8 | 10.8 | 9.41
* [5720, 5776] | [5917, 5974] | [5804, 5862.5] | -2.4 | 10.6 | 10.9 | 10.3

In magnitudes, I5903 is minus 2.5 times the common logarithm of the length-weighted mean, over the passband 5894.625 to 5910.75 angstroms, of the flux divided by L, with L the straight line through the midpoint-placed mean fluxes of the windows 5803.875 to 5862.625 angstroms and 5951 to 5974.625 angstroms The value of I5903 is 0.19 mag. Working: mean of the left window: 10.9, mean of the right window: 9.8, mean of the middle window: 8.62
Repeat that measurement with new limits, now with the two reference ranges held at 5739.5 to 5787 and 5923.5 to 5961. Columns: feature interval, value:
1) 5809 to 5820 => -0.135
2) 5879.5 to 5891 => 0.095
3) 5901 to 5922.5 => 0.094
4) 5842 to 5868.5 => 0.031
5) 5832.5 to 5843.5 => -0.054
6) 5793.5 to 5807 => -0.094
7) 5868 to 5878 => -0.090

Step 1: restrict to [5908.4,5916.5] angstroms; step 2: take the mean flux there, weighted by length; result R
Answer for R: 10.3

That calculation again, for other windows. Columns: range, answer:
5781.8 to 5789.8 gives 9.88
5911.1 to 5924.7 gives 10.2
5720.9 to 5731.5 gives 11.3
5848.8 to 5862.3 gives 10.1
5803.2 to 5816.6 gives 11.7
